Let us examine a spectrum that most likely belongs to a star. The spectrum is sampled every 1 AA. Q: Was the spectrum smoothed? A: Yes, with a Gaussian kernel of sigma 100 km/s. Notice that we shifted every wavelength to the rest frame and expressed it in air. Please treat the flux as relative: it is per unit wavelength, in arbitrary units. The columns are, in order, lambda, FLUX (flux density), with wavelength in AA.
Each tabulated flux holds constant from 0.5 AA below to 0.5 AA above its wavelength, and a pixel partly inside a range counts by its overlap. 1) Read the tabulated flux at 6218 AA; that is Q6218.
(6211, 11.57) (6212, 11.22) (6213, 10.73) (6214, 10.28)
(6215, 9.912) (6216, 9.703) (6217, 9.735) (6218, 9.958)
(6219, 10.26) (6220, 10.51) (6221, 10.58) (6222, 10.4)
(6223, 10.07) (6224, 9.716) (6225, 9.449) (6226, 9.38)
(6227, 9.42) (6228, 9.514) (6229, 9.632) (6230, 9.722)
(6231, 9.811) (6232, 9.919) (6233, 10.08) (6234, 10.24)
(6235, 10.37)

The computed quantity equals 9.958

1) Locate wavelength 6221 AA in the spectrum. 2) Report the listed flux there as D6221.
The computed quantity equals 10.58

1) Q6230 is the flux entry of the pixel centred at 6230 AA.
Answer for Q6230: 9.722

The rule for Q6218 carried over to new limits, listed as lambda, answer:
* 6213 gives 10.73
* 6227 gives 9.42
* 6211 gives 11.57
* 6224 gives 9.716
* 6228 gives 9.514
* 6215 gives 9.912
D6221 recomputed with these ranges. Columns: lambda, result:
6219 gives 10.26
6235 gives 10.37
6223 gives 10.07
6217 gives 9.735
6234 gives 10.24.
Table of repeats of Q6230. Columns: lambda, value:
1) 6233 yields 10.08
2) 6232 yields 9.919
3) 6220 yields 10.51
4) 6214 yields 10.28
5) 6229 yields 9.632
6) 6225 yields 9.449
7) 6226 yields 9.38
